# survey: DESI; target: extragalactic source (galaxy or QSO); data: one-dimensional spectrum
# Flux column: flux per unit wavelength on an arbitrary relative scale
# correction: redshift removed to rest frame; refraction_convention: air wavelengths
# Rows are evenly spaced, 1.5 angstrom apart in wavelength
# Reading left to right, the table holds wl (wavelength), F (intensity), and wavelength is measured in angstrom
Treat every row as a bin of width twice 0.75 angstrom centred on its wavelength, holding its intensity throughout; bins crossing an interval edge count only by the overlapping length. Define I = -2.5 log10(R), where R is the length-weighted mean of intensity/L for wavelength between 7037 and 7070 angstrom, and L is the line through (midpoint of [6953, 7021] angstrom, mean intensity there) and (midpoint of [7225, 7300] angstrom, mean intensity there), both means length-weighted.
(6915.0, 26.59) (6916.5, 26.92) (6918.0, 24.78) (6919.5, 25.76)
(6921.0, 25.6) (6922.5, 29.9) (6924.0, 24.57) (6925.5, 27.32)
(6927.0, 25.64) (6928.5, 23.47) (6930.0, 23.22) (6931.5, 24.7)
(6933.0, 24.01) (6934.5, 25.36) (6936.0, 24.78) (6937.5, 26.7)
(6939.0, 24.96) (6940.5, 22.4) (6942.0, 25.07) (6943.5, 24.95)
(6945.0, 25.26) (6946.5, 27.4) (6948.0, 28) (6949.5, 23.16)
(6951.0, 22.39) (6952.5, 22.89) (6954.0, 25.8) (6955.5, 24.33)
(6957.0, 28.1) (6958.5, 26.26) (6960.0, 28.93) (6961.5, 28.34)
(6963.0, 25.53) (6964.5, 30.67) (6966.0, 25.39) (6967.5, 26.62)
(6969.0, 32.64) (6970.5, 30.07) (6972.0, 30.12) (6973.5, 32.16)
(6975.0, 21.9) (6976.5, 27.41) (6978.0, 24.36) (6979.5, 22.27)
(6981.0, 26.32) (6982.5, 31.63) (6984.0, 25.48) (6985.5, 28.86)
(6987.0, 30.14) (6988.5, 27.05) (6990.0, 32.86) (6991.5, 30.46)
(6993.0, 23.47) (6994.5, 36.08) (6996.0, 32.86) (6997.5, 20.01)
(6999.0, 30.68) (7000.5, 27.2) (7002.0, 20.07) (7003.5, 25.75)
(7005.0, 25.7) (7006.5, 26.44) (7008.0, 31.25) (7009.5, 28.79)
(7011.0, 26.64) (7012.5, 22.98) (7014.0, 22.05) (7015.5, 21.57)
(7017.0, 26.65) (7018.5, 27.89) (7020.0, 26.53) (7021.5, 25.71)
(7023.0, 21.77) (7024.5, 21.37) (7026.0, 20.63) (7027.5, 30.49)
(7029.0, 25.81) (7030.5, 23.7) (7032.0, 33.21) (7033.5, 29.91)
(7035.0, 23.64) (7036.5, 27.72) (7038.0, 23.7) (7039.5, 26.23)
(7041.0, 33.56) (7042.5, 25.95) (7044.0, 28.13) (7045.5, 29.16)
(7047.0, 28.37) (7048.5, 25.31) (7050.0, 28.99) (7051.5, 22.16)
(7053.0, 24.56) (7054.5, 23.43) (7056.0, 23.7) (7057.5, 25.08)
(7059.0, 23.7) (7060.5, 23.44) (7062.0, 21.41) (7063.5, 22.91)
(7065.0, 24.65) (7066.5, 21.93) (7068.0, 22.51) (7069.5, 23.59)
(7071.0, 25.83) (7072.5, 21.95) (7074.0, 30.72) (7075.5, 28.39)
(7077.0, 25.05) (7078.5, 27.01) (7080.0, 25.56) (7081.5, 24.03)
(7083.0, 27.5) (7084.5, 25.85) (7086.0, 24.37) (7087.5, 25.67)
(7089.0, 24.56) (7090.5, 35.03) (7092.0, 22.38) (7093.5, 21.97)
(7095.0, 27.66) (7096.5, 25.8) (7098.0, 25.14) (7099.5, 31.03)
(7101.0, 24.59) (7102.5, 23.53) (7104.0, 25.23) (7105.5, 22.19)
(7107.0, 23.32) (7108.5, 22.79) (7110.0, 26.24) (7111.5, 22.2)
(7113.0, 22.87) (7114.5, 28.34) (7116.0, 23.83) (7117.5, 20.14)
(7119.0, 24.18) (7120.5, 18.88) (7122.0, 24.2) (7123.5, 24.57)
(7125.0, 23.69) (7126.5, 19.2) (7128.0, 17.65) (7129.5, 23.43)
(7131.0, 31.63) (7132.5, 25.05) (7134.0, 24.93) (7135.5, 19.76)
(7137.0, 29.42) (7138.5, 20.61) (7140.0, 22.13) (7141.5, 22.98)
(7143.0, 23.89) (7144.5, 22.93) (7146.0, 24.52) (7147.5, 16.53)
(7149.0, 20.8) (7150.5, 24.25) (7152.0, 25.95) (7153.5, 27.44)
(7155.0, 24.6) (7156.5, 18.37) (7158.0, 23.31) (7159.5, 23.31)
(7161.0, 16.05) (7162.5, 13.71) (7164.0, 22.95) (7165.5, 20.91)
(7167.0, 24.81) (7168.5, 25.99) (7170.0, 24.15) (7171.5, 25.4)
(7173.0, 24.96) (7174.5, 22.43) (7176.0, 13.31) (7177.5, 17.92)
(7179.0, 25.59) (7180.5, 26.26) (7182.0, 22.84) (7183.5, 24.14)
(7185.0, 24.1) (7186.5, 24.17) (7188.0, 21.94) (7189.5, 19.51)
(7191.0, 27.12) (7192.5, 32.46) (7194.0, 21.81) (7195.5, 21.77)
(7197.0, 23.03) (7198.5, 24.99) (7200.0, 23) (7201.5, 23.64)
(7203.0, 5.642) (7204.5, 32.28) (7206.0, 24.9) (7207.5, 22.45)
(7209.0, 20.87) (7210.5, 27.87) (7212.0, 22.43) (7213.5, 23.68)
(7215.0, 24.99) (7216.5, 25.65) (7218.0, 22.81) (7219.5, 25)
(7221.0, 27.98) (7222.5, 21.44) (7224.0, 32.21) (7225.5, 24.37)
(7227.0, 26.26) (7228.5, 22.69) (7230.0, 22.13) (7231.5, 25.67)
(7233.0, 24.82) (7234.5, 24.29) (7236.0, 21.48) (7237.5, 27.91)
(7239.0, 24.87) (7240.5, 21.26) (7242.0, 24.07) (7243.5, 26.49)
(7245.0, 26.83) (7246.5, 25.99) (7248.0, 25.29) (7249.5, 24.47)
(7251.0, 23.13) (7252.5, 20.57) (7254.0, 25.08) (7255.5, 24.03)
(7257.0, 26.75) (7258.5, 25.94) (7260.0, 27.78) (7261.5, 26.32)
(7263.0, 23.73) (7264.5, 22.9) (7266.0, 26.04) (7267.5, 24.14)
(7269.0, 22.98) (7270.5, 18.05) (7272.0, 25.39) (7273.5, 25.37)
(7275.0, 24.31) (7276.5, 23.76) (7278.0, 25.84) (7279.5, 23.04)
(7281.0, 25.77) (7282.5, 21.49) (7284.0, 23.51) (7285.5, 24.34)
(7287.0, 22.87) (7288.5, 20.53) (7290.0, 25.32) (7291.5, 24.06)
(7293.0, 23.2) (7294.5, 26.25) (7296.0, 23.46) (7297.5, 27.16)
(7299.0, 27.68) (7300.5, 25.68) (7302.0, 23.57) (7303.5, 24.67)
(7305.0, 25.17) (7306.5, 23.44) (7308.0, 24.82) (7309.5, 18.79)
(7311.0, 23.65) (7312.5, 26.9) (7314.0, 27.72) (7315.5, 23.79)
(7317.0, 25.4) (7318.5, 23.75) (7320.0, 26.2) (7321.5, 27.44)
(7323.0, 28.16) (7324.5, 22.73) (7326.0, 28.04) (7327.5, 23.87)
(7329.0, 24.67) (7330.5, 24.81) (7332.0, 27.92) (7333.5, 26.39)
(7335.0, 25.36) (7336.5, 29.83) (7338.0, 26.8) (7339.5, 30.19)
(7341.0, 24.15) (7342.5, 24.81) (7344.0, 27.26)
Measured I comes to 0.059 mag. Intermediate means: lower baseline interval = 27.2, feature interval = 25.1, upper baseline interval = 24.4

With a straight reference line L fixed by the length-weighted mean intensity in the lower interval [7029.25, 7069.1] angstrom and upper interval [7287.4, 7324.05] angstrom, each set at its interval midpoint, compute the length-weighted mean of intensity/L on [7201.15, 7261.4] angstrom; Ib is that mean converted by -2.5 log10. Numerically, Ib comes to 0.028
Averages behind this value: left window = 25.6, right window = 24.8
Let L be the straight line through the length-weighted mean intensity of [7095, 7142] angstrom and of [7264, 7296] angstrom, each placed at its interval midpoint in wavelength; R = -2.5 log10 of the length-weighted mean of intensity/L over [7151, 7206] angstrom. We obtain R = 0.05 mag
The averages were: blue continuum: 23.9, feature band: 22.8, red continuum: 23.8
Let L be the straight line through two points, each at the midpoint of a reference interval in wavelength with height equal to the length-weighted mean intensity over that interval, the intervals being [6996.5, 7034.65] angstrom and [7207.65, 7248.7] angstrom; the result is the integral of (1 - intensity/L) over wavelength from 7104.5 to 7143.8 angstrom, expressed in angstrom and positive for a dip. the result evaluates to 2.9 angstrom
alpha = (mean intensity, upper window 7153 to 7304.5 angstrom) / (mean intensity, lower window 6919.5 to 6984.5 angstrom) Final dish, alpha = 0.91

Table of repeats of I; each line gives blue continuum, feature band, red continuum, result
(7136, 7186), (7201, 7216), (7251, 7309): 0.02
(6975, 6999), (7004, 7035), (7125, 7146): 0.04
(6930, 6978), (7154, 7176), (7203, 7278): 0.14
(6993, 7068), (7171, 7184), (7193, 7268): 0.10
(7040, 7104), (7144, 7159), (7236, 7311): 0.10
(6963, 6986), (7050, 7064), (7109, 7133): 0.07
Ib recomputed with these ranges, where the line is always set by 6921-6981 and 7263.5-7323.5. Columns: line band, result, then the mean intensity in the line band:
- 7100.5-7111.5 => 0.06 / 23.8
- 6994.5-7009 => -0.06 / 27.2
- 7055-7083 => 0.04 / 24.6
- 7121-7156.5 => 0.08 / 23.3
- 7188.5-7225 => 0.03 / 24.1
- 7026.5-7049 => -0.08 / 27.6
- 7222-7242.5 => 0.01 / 24.6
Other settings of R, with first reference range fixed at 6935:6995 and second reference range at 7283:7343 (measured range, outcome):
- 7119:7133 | 0.131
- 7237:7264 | 0.022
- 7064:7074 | 0.108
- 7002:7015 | 0.041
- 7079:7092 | 0.001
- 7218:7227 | -0.012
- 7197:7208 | 0.148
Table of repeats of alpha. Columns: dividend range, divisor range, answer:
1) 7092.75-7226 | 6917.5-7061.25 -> 0.89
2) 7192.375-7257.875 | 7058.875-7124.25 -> 0.98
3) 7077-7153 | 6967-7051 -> 0.89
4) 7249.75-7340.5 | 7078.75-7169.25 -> 1.05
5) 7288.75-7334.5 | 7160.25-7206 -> 1.11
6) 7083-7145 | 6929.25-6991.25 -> 0.91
